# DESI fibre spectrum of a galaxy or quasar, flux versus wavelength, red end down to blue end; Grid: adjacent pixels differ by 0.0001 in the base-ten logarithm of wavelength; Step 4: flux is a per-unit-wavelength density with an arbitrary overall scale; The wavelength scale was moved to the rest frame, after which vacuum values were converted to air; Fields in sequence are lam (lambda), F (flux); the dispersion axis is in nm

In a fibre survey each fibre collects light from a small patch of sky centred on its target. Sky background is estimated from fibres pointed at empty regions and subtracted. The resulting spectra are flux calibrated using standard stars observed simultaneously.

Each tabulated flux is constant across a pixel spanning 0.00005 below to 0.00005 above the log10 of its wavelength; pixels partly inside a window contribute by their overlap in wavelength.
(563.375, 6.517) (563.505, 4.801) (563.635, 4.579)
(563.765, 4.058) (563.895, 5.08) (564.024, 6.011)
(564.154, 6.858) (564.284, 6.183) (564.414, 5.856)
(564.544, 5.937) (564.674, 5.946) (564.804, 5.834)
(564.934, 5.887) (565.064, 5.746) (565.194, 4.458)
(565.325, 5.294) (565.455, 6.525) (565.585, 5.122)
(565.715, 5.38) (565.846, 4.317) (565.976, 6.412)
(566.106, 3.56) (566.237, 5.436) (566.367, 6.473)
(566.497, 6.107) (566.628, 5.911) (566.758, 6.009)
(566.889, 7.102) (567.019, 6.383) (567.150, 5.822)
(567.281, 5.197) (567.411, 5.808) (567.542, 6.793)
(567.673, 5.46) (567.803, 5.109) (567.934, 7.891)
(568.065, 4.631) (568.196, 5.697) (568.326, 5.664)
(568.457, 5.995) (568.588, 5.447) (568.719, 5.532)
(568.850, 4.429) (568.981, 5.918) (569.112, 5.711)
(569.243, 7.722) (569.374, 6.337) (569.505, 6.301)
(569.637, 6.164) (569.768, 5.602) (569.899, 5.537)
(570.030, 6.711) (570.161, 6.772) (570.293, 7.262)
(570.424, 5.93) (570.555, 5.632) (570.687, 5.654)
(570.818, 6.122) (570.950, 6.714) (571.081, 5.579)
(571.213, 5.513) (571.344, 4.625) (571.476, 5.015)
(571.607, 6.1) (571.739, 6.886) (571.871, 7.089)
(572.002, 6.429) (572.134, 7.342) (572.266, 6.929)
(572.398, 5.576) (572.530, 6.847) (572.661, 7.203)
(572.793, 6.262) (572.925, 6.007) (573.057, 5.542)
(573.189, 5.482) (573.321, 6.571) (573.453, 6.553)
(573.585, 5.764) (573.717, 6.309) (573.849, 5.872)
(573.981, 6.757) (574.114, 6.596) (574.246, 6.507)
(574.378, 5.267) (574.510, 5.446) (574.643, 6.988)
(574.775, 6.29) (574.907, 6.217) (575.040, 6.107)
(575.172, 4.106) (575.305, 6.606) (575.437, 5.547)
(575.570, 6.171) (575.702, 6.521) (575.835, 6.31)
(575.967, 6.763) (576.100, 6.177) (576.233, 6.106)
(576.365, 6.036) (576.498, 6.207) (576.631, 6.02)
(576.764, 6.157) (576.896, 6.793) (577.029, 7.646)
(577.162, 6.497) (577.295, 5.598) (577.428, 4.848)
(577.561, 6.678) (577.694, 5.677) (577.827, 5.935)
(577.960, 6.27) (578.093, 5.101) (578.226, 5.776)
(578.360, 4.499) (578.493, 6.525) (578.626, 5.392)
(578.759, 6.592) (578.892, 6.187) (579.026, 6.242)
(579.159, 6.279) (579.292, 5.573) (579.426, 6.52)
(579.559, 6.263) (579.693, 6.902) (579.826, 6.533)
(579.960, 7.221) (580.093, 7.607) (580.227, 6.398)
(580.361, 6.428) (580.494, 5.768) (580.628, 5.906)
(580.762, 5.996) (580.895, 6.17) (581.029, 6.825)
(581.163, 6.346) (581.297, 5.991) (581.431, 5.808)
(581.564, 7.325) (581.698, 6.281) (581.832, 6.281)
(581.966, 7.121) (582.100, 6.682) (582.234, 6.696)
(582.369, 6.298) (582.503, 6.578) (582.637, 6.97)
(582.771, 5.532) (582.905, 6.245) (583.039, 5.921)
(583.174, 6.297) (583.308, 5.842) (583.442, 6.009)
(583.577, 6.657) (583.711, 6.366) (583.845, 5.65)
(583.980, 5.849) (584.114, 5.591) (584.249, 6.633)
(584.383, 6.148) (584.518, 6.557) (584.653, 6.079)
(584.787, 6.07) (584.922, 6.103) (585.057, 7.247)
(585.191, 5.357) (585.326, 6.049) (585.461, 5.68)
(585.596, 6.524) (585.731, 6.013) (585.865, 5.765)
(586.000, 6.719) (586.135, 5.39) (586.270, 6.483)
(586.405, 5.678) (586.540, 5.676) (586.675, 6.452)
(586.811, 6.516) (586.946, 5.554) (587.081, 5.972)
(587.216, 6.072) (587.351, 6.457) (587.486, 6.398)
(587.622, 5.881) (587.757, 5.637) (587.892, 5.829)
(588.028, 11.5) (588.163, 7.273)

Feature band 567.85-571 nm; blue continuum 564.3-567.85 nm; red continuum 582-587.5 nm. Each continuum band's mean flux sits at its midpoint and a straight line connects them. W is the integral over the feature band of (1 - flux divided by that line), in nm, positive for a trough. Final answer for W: -0.14 nm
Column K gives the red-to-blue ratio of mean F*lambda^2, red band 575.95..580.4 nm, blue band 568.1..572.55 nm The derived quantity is 1.05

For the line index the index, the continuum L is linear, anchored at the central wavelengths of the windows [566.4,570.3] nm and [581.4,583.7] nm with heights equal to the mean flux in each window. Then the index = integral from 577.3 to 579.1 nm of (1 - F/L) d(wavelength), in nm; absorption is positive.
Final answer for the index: 0.13 nm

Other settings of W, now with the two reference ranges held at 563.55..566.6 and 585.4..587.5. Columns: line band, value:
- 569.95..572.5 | -0.24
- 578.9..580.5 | -0.16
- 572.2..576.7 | -0.31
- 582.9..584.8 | -0.04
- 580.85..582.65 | -0.17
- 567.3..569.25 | -0.06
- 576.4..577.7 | -0.09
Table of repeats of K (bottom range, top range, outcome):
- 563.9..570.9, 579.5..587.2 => 1.13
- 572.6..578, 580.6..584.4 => 1.05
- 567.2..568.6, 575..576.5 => 1.07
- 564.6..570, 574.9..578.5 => 1.08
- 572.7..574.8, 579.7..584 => 1.07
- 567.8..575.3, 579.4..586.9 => 1.07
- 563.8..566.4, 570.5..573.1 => 1.13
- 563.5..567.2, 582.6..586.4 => 1.16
